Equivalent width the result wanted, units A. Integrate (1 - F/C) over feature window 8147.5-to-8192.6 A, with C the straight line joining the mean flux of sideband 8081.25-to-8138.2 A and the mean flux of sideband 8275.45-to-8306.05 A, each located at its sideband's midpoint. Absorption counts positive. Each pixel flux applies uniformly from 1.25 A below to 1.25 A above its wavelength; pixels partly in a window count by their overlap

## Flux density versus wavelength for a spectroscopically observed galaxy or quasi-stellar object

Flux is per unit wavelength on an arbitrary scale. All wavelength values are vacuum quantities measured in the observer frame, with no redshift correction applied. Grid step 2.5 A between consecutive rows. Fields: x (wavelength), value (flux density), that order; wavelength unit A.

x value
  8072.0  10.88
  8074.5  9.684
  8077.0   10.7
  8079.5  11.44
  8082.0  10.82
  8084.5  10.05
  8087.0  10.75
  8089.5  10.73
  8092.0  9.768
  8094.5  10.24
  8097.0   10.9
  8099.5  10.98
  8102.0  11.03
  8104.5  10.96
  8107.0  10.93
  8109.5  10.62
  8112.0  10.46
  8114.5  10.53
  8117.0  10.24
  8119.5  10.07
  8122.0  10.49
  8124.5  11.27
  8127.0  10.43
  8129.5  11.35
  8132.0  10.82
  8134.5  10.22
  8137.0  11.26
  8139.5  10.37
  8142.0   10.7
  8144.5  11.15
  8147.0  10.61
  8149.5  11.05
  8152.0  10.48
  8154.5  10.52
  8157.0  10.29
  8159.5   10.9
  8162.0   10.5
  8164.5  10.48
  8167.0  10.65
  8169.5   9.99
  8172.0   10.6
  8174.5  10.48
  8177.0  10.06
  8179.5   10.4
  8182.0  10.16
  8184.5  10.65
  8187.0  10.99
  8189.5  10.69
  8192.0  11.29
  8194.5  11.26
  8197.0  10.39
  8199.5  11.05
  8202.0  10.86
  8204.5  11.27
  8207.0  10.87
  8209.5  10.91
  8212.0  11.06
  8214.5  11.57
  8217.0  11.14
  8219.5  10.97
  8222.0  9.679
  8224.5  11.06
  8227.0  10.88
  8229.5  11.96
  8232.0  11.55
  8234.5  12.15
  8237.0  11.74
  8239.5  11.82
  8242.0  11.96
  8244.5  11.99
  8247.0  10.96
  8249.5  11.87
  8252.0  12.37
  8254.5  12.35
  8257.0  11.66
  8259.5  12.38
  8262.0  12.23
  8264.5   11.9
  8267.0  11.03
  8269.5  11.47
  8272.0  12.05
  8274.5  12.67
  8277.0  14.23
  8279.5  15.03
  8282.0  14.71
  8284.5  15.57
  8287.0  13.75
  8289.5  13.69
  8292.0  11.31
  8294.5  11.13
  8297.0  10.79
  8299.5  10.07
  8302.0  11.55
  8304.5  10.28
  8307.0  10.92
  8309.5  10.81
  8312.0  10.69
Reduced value 3.0 A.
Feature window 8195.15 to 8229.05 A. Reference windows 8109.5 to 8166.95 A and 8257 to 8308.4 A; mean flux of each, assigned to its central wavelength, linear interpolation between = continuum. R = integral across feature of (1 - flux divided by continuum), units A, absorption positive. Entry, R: 1.7 A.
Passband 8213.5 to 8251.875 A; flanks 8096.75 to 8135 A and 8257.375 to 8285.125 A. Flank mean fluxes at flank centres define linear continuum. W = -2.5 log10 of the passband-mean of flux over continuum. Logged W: 0.08 mag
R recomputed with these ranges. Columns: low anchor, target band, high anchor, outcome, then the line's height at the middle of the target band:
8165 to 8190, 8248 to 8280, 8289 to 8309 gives -4.1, 10.9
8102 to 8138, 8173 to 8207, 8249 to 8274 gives 1.7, 11.3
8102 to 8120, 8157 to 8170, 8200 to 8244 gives 0.5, 10.9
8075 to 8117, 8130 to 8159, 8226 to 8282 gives 1.1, 11.1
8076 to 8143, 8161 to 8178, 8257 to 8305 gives 1.3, 11.3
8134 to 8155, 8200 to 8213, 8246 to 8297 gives 0.7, 11.6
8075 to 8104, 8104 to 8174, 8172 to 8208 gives 0.4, 10.7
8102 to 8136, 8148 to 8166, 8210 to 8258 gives 0.6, 10.9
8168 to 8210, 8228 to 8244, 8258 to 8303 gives -0.3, 11.6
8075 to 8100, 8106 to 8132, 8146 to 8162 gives -0.1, 10.6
